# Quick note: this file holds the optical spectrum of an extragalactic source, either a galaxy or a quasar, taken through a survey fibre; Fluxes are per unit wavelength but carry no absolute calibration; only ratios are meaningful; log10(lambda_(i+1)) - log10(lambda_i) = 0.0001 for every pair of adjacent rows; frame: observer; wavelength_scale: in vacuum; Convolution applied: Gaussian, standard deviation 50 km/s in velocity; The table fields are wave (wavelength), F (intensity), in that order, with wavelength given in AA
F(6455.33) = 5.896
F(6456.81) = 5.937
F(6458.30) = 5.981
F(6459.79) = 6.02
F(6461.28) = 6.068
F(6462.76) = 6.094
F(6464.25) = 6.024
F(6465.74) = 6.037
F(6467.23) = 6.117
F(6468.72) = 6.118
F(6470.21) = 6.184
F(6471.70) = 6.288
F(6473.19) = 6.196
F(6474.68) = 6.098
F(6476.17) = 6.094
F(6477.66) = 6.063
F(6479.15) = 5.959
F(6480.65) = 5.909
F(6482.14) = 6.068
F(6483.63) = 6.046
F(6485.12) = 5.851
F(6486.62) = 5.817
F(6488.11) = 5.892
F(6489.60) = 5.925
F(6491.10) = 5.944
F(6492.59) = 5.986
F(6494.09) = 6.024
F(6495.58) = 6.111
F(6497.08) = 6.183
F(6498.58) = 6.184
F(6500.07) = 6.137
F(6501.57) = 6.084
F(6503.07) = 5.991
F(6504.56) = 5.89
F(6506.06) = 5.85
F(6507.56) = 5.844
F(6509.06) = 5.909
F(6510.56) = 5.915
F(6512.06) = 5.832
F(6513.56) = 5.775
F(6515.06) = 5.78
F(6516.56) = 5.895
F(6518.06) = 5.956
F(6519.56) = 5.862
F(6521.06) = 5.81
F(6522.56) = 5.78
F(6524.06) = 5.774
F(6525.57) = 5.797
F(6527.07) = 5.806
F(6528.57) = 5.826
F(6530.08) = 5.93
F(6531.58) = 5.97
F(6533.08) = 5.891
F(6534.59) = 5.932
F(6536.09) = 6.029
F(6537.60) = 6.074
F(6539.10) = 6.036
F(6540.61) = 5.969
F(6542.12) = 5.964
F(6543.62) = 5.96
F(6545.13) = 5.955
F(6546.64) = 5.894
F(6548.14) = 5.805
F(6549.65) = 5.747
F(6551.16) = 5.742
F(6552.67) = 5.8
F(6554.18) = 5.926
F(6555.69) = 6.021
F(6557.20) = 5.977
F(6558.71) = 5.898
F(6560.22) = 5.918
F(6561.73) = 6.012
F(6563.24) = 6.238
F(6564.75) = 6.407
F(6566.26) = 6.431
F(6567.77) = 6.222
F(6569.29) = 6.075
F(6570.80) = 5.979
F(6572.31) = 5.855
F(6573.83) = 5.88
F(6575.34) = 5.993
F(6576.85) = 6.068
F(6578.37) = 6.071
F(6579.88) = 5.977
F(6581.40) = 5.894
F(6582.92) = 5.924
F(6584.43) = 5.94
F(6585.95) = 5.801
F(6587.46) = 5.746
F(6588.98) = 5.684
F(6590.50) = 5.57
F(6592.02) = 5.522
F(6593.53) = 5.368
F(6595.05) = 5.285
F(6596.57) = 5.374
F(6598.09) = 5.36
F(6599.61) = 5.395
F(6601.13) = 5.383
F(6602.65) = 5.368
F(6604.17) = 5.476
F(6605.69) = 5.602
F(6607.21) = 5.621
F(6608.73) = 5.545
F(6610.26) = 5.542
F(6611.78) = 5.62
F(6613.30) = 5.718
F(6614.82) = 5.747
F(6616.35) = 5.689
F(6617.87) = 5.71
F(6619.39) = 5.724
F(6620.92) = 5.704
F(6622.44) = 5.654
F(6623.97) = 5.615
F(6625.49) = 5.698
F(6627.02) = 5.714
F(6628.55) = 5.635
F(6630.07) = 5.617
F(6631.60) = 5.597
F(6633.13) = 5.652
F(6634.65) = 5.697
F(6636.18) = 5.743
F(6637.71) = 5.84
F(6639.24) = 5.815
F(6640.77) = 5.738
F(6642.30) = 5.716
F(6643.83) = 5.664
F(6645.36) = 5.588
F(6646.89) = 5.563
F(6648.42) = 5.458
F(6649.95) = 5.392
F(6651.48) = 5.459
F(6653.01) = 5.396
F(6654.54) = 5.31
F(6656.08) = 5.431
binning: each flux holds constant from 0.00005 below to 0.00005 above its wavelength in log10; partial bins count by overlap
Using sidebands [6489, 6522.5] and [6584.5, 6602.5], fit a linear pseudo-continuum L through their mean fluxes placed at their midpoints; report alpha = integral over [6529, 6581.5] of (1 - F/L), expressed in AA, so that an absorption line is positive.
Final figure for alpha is -2.7 AA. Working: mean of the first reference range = 5.95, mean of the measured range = 5.99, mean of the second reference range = 5.51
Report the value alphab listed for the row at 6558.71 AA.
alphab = 5.898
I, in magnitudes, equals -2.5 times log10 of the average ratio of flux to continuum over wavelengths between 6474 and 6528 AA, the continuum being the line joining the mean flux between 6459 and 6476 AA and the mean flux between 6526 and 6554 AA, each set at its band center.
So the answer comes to 0.01 mag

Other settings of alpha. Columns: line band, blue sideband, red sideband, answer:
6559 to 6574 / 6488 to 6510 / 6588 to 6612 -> -1.2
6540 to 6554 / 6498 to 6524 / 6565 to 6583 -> 0.3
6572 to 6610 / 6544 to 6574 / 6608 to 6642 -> 1.2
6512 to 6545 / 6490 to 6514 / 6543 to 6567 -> 0.5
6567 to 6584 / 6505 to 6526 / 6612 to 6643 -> -0.7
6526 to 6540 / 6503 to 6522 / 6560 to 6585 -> 0.0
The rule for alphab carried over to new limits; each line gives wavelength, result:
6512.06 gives 5.832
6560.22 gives 5.918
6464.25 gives 6.024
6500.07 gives 6.137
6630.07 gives 5.617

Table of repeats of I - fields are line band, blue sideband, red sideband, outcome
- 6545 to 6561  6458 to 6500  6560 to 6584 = 0.03 mag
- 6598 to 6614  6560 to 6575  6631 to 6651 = 0.07 mag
